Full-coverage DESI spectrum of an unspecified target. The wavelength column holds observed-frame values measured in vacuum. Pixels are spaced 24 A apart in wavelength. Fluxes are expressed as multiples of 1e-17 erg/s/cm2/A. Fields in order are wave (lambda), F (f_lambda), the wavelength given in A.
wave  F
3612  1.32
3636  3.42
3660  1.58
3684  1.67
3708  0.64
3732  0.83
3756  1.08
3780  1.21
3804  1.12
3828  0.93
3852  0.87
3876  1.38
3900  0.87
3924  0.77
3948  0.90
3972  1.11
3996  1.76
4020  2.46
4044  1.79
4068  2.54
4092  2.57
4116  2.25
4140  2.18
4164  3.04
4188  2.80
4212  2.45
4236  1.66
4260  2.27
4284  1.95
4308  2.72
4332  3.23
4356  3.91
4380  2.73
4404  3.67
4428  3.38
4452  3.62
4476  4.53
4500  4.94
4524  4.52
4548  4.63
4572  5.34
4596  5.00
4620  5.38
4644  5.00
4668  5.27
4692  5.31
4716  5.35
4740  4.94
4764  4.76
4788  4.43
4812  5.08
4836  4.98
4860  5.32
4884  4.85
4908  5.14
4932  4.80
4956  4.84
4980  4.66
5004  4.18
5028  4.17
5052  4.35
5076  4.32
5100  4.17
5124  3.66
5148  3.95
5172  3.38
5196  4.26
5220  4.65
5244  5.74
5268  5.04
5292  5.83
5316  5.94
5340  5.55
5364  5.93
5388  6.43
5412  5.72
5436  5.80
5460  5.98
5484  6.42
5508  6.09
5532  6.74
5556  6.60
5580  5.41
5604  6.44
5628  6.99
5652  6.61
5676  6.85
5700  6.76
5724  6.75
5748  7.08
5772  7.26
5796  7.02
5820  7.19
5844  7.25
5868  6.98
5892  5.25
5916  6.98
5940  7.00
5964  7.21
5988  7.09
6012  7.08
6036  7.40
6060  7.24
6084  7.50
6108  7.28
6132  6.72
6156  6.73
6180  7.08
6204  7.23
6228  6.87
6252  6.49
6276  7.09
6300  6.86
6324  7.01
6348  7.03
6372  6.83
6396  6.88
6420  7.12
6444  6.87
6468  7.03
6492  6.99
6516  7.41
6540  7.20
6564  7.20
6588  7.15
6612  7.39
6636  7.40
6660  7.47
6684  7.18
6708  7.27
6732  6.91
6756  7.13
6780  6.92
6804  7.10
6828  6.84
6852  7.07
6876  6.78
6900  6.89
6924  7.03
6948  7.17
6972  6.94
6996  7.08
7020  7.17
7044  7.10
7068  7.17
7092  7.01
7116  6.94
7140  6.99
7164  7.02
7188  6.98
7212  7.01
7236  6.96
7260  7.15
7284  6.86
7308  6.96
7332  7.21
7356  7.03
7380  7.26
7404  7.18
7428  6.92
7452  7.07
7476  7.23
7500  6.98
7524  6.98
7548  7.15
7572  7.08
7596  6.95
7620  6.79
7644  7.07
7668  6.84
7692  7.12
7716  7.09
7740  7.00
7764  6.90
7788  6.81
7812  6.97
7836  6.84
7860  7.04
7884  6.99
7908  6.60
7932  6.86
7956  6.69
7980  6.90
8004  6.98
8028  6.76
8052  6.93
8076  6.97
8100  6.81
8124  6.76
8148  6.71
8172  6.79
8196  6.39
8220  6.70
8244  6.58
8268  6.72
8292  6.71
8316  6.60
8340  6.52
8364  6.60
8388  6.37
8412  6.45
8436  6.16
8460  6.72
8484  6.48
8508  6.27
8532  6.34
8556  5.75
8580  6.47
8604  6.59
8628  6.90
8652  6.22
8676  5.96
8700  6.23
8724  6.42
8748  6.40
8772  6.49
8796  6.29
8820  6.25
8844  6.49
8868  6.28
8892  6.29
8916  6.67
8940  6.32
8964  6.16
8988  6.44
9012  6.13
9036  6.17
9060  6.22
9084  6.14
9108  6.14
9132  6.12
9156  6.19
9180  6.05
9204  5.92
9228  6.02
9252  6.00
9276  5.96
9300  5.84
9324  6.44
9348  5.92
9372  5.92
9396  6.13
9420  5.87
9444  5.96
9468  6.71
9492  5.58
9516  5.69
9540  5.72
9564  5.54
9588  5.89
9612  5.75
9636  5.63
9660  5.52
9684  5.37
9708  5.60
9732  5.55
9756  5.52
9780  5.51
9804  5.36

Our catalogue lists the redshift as 0.000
